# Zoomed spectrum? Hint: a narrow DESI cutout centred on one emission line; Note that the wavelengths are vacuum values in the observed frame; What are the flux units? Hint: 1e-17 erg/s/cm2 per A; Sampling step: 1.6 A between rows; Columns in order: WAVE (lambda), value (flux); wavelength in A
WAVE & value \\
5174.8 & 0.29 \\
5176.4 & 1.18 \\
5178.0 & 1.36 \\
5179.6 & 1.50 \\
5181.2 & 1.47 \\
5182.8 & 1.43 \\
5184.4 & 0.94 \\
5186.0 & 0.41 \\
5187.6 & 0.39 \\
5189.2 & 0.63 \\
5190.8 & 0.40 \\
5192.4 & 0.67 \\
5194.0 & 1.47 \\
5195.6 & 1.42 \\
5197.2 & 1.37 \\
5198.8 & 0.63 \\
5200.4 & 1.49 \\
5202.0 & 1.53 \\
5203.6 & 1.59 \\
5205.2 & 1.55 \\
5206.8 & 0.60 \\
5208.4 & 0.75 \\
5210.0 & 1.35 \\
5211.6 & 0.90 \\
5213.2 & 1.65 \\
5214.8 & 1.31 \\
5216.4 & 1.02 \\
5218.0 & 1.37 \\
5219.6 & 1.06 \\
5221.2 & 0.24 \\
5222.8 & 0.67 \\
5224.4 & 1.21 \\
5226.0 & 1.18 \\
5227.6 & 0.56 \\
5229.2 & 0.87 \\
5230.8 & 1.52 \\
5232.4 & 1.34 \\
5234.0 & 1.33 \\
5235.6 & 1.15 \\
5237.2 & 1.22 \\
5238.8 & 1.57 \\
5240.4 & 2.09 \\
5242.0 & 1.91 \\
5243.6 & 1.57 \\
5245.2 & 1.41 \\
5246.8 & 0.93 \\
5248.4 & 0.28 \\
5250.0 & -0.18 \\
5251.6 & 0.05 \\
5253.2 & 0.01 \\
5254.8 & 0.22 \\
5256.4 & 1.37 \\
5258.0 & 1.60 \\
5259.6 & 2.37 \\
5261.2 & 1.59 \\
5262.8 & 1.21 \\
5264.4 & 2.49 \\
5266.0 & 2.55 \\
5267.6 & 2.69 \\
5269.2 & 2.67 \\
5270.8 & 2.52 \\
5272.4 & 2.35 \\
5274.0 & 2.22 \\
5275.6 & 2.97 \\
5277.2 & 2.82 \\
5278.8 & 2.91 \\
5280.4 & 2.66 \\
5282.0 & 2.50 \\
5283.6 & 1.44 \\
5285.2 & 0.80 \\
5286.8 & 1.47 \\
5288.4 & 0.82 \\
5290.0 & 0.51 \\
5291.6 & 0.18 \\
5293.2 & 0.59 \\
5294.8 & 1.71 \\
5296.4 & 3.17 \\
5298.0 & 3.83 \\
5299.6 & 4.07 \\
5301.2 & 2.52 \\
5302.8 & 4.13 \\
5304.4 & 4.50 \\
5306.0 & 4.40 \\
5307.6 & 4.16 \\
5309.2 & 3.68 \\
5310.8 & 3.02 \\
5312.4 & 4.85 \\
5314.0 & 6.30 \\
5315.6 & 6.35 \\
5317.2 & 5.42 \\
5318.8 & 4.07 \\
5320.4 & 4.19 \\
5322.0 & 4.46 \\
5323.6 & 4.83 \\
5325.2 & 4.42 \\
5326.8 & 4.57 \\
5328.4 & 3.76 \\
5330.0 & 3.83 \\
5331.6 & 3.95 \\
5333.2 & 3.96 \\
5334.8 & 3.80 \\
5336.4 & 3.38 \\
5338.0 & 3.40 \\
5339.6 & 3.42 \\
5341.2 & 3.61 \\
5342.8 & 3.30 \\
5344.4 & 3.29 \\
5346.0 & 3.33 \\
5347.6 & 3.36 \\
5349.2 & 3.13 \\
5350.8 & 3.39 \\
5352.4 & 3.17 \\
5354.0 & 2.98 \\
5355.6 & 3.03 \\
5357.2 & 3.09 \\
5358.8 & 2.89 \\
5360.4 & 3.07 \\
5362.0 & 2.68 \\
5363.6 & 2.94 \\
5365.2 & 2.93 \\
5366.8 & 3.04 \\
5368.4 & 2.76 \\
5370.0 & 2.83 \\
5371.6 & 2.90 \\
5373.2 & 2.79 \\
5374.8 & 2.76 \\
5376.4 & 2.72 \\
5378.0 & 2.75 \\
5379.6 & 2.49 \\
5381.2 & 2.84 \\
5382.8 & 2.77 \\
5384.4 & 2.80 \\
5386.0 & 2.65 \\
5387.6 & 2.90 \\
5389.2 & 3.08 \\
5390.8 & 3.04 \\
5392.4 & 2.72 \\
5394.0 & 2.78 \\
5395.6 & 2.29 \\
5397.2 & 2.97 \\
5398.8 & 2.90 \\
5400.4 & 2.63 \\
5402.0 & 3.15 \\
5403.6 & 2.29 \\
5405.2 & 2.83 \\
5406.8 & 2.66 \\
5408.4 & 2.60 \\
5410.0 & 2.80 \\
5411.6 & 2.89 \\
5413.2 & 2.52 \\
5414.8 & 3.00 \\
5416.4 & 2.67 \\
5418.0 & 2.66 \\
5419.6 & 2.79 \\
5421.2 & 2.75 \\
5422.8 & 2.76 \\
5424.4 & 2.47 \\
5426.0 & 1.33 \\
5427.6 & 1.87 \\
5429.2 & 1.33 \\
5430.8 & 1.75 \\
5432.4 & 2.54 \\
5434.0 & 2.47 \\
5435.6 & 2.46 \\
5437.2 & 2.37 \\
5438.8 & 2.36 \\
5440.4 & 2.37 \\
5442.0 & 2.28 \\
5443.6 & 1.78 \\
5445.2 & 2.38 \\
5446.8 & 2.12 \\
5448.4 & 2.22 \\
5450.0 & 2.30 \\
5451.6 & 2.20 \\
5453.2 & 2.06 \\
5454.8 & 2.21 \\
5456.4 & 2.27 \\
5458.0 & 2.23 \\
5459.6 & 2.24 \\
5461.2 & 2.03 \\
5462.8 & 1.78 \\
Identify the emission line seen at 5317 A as Ly-alpha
